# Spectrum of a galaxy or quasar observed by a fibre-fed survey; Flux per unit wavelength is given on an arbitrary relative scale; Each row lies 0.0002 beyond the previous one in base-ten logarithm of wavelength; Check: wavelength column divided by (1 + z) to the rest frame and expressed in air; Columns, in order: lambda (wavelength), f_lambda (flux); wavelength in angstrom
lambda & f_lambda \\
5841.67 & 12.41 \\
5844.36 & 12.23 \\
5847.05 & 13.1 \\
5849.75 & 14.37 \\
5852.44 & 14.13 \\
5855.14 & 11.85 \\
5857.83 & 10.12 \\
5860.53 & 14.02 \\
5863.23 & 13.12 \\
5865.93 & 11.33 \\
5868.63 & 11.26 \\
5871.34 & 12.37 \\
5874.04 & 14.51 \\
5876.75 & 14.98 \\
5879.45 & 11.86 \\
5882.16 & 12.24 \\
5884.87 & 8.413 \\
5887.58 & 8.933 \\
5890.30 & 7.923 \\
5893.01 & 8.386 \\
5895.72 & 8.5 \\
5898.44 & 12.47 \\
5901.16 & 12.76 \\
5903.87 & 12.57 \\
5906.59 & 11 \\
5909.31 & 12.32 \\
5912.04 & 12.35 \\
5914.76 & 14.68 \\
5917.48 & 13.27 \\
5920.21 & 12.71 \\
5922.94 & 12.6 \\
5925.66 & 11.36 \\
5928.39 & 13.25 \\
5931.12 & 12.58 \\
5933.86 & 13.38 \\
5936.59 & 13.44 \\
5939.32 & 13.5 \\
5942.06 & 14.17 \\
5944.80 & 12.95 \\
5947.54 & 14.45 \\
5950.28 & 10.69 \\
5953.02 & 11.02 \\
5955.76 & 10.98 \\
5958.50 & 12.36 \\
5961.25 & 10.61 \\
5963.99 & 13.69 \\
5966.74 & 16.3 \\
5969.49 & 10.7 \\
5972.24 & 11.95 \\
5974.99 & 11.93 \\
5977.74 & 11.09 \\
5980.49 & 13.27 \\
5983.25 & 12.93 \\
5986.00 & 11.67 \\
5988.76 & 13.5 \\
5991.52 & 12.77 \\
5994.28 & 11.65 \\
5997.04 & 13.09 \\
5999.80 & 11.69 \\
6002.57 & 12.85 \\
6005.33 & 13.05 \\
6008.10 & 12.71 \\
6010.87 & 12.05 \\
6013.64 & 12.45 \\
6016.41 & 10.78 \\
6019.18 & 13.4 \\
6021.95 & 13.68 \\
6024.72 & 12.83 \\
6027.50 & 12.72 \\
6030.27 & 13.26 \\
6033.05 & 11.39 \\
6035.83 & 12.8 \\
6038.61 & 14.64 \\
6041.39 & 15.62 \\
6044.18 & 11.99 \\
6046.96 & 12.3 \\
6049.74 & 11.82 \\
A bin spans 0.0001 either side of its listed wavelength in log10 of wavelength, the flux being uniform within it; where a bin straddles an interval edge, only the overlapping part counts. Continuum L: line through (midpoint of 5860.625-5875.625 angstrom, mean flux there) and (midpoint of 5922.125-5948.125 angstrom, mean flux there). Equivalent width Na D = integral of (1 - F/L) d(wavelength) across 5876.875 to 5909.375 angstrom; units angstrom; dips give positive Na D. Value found 5.4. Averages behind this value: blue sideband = 12.7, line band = 10.7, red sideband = 13.1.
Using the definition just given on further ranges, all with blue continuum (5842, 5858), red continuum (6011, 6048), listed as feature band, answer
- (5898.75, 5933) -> 0.56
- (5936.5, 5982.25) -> 1.23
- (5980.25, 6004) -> 0.56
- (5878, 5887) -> 1.48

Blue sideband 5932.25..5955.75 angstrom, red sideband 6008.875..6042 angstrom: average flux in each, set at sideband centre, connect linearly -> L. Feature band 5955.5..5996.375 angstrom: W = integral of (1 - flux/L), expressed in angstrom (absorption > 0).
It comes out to 1.4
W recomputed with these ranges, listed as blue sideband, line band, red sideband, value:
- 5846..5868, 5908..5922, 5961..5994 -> -0.5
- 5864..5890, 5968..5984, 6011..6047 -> 0.6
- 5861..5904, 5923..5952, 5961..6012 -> -2.3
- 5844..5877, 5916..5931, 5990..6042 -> 0.2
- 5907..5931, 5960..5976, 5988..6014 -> 0.1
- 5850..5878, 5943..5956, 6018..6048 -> 0.8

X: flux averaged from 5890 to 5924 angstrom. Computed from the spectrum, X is 11.8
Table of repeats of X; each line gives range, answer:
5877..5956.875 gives 11.9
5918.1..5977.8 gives 12.6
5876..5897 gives 10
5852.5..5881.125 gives 12.6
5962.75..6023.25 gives 12.6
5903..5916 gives 12.6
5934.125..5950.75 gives 13.3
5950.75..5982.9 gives 12.2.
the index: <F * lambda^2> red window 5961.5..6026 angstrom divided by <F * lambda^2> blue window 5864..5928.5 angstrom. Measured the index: 1.11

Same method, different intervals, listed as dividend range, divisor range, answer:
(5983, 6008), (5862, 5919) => 1.11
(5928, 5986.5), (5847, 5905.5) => 1.10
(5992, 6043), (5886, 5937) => 1.13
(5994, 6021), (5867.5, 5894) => 1.17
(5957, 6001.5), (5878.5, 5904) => 1.25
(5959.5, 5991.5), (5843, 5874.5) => 1.03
